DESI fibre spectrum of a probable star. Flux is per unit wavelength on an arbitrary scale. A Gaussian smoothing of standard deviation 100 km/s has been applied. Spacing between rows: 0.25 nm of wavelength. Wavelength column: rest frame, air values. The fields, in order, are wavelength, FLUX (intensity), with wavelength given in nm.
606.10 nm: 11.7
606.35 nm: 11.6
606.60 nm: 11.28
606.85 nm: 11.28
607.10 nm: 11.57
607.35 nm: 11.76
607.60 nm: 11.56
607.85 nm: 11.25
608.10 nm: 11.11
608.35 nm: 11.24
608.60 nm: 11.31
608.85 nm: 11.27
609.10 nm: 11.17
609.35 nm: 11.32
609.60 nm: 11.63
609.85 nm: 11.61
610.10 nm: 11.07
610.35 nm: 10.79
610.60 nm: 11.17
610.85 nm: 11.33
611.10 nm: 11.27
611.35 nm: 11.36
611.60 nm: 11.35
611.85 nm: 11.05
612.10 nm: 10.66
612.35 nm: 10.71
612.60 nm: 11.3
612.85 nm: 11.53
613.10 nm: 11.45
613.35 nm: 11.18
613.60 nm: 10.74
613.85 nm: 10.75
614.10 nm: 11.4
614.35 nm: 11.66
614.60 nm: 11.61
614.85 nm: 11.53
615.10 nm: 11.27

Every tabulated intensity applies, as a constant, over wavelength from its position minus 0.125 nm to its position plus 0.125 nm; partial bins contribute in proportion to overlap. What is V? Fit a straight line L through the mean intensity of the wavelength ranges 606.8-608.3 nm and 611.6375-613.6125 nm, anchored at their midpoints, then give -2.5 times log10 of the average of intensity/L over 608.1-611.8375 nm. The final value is 0.00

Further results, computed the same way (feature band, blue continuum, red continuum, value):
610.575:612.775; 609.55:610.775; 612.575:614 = 0.01 mag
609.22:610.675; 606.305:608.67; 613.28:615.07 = 0.01 mag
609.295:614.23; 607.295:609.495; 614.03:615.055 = 0.02 mag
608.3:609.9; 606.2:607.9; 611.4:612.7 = -0.01 mag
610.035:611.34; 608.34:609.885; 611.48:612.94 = 0.01 mag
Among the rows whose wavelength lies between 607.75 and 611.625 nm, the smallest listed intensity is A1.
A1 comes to 10.79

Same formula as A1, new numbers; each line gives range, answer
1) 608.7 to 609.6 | 11.17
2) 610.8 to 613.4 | 10.66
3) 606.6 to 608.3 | 11.11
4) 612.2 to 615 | 10.71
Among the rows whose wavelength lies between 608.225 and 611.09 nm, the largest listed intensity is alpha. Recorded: 11.63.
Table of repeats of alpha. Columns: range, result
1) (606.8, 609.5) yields 11.76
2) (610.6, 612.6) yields 11.36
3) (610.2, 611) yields 11.33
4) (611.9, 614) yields 11.53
